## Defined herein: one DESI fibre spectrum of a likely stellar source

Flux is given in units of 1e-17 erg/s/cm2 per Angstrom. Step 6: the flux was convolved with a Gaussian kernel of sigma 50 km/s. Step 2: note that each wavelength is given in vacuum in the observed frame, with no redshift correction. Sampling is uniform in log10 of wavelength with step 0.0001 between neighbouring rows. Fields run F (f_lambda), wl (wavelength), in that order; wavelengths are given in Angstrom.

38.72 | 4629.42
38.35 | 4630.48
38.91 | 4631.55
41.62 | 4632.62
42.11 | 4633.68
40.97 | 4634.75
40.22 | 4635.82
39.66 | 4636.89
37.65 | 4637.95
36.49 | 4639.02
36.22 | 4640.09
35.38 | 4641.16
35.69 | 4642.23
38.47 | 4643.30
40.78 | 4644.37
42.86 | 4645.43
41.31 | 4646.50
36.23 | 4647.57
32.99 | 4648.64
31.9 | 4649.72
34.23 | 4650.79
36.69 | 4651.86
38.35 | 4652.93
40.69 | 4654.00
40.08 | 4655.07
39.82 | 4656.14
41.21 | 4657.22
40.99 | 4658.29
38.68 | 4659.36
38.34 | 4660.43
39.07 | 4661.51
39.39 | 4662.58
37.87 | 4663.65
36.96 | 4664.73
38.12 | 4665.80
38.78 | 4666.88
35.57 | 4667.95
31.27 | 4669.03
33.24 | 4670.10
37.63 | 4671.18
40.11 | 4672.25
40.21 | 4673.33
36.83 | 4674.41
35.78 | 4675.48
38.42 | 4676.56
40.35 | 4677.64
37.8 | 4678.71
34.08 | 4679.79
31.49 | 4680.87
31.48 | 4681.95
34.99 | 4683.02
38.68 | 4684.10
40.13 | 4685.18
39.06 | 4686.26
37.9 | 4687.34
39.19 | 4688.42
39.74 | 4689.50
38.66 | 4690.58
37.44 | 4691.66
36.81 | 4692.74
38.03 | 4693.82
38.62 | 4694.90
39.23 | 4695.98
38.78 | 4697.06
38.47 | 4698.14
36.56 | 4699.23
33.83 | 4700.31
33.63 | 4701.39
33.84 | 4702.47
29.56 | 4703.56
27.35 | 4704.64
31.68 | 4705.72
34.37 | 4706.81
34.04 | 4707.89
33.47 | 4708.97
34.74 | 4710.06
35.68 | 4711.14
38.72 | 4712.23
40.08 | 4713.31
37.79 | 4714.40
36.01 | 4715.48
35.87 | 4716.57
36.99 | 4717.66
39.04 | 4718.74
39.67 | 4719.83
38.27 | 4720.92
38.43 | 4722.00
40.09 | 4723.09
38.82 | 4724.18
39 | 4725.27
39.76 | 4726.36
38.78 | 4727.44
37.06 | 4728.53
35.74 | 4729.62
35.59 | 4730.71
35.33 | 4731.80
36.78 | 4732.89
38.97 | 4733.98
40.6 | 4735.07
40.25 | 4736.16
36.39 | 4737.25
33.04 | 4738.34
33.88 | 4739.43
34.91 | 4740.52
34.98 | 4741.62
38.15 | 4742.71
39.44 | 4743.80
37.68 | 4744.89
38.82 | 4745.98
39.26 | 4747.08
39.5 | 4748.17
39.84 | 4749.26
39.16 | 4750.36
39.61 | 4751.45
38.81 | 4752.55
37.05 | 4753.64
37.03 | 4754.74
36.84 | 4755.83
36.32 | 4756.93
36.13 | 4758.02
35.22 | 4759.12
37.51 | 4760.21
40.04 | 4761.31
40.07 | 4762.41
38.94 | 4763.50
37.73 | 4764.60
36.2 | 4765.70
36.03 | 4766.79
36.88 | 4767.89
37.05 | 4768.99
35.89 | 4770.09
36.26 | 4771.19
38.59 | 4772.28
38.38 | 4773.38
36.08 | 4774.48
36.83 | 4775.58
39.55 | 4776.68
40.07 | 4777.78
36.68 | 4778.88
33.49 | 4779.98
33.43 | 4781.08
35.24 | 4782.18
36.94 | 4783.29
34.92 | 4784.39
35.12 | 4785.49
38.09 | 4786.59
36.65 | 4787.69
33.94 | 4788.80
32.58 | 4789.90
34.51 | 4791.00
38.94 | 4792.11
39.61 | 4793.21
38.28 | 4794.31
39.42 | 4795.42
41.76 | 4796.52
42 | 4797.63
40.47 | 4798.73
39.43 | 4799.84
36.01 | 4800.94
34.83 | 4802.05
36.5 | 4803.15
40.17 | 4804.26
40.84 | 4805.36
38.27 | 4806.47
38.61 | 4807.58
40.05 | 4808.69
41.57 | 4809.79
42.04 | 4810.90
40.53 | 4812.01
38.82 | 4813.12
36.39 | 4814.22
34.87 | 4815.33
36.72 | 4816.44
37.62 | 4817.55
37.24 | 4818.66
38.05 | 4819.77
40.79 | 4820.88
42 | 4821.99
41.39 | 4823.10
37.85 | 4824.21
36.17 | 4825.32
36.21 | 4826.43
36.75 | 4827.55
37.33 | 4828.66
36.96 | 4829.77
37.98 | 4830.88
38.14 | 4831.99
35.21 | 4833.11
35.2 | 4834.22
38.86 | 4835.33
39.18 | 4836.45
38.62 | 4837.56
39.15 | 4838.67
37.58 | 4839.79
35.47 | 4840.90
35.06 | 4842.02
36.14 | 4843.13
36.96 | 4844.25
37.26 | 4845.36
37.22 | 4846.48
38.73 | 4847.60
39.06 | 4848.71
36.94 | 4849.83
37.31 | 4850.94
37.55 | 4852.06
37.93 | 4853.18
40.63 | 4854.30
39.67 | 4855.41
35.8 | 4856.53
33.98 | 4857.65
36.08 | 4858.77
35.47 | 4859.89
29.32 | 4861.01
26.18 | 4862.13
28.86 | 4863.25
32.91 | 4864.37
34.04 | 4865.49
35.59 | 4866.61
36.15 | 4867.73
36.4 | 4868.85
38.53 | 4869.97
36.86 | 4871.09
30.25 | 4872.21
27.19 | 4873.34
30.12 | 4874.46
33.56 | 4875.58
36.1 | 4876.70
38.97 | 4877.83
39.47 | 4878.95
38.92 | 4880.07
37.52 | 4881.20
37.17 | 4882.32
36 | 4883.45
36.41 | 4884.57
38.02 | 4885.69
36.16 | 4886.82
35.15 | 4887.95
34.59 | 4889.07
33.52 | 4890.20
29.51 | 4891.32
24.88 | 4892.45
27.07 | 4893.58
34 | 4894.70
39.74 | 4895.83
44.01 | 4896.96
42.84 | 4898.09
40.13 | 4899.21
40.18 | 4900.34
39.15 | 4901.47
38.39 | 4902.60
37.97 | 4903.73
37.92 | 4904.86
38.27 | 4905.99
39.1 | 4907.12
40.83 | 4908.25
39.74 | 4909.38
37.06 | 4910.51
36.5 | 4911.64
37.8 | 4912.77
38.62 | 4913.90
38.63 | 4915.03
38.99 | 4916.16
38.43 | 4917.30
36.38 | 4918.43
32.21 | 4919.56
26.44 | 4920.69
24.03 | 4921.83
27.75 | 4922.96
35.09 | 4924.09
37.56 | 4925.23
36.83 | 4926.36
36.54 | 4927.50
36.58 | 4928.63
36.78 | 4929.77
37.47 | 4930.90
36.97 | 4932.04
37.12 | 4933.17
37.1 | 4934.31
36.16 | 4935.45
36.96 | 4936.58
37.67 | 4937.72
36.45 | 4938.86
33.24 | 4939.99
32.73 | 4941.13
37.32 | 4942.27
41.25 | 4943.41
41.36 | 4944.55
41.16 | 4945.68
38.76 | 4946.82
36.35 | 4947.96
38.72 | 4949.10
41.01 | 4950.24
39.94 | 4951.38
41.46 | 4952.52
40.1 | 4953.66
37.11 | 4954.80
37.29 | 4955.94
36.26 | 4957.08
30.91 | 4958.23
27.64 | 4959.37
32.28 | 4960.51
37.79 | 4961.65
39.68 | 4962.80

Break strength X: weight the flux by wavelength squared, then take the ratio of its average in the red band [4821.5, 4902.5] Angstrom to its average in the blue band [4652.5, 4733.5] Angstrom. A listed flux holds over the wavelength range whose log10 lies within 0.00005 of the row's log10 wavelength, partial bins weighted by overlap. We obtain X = 1.0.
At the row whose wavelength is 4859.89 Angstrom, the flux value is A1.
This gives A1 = 35.47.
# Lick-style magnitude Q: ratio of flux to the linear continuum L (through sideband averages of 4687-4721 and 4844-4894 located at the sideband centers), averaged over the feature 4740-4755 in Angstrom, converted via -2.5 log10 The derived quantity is -0.06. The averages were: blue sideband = 36.3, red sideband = 35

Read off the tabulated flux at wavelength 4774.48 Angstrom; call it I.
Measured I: 36.08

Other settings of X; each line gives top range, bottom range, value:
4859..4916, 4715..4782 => 1.01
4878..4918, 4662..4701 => 1.09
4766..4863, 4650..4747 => 1.06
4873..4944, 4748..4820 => 1.01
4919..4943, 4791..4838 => 0.95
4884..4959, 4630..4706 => 1.09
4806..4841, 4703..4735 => 1.09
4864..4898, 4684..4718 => 1.04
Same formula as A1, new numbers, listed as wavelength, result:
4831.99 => 38.14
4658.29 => 40.99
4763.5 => 38.94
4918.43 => 36.38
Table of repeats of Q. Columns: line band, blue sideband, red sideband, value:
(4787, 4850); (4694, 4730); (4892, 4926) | -0.05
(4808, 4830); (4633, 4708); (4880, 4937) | -0.05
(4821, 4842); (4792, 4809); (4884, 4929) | 0.01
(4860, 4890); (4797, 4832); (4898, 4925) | 0.08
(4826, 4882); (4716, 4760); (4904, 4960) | 0.03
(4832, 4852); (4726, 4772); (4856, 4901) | -0.05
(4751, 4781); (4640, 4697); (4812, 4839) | 0.01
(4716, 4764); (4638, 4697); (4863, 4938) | -0.02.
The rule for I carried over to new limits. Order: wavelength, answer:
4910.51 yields 37.06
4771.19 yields 36.26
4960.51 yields 32.28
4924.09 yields 35.09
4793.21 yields 39.61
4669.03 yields 31.27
